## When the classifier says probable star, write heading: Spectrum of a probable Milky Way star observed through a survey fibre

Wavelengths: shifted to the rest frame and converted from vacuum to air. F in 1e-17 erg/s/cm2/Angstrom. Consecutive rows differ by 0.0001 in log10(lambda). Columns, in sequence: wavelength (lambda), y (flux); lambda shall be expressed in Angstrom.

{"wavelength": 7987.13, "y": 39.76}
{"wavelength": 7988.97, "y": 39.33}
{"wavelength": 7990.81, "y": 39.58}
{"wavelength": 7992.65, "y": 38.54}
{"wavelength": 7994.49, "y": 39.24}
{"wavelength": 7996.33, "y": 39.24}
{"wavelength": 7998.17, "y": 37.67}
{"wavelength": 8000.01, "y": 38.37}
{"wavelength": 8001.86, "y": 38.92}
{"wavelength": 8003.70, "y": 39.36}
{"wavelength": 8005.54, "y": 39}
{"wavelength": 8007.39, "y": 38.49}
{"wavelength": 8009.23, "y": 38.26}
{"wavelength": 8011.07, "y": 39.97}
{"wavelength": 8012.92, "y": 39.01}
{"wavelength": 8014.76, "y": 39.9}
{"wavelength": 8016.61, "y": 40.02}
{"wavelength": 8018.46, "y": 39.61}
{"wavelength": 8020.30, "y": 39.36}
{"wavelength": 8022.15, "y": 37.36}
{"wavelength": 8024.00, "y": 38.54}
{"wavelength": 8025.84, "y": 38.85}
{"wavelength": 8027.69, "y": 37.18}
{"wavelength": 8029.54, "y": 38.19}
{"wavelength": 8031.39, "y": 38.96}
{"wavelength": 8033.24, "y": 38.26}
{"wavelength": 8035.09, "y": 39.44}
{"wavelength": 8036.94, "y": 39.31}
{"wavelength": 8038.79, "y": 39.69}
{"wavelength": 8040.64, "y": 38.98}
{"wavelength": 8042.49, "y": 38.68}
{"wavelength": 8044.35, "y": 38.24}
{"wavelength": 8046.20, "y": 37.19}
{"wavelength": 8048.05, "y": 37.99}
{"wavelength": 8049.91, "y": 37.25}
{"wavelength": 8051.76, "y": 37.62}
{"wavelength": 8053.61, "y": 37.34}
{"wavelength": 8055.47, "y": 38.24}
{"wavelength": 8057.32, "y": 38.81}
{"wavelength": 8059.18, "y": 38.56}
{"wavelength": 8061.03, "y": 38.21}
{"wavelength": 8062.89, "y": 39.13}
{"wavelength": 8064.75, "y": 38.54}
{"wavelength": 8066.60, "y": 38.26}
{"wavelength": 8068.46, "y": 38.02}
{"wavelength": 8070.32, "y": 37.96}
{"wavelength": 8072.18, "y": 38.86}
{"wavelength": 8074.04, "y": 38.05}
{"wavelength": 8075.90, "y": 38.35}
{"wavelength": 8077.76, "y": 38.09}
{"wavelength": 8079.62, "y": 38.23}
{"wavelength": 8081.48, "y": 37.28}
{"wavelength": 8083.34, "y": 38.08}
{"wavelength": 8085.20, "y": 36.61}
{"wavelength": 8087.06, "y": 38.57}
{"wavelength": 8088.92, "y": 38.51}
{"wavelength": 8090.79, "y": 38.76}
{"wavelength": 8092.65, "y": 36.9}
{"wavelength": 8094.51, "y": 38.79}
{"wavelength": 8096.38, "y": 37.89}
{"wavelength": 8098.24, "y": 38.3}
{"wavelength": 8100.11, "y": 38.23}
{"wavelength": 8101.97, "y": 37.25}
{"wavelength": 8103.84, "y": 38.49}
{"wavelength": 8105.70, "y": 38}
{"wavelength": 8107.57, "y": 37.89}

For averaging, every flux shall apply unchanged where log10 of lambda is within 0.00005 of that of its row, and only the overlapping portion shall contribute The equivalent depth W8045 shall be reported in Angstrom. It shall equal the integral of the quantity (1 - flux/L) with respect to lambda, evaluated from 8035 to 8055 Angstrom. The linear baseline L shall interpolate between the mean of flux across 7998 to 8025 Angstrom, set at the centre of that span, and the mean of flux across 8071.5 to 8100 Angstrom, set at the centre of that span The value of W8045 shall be 0.1 Angstrom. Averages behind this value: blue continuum 39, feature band 38.3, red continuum 38.1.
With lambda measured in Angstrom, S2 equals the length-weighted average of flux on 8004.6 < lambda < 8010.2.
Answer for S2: 38.6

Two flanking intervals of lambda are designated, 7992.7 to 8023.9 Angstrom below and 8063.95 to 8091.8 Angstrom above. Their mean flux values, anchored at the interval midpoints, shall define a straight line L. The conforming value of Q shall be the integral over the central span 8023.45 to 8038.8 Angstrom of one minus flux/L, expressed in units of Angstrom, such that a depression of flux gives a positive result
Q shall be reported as 0.0 Angstrom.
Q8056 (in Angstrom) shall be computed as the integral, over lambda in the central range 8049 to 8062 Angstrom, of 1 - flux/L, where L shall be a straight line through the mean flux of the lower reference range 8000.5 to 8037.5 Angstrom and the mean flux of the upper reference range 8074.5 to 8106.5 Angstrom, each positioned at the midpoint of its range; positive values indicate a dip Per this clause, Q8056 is 0.1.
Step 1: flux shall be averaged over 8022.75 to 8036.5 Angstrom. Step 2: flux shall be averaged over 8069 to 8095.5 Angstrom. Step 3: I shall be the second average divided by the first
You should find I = 0.99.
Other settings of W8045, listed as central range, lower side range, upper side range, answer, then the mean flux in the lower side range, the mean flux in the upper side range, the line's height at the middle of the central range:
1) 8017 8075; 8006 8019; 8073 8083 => 0.3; 39.3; 38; 38.6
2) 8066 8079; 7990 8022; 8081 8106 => 0.0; 39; 38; 38.3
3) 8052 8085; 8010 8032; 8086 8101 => 0.2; 38.9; 38.2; 38.5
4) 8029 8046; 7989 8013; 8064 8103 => -0.1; 38.9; 38.1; 38.5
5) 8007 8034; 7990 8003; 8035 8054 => -0.2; 38.8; 38.3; 38.6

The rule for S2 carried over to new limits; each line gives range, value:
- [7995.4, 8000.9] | 38.5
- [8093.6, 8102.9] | 38.1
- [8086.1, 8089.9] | 38.5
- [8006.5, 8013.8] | 39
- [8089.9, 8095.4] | 38.2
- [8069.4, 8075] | 38.3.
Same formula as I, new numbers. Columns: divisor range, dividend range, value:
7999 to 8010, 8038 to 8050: 0.99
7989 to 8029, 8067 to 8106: 0.98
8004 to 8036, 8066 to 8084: 0.98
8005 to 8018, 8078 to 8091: 0.97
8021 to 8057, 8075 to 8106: 0.99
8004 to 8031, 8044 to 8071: 0.98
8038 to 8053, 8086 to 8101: 1.00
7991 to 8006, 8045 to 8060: 0.98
